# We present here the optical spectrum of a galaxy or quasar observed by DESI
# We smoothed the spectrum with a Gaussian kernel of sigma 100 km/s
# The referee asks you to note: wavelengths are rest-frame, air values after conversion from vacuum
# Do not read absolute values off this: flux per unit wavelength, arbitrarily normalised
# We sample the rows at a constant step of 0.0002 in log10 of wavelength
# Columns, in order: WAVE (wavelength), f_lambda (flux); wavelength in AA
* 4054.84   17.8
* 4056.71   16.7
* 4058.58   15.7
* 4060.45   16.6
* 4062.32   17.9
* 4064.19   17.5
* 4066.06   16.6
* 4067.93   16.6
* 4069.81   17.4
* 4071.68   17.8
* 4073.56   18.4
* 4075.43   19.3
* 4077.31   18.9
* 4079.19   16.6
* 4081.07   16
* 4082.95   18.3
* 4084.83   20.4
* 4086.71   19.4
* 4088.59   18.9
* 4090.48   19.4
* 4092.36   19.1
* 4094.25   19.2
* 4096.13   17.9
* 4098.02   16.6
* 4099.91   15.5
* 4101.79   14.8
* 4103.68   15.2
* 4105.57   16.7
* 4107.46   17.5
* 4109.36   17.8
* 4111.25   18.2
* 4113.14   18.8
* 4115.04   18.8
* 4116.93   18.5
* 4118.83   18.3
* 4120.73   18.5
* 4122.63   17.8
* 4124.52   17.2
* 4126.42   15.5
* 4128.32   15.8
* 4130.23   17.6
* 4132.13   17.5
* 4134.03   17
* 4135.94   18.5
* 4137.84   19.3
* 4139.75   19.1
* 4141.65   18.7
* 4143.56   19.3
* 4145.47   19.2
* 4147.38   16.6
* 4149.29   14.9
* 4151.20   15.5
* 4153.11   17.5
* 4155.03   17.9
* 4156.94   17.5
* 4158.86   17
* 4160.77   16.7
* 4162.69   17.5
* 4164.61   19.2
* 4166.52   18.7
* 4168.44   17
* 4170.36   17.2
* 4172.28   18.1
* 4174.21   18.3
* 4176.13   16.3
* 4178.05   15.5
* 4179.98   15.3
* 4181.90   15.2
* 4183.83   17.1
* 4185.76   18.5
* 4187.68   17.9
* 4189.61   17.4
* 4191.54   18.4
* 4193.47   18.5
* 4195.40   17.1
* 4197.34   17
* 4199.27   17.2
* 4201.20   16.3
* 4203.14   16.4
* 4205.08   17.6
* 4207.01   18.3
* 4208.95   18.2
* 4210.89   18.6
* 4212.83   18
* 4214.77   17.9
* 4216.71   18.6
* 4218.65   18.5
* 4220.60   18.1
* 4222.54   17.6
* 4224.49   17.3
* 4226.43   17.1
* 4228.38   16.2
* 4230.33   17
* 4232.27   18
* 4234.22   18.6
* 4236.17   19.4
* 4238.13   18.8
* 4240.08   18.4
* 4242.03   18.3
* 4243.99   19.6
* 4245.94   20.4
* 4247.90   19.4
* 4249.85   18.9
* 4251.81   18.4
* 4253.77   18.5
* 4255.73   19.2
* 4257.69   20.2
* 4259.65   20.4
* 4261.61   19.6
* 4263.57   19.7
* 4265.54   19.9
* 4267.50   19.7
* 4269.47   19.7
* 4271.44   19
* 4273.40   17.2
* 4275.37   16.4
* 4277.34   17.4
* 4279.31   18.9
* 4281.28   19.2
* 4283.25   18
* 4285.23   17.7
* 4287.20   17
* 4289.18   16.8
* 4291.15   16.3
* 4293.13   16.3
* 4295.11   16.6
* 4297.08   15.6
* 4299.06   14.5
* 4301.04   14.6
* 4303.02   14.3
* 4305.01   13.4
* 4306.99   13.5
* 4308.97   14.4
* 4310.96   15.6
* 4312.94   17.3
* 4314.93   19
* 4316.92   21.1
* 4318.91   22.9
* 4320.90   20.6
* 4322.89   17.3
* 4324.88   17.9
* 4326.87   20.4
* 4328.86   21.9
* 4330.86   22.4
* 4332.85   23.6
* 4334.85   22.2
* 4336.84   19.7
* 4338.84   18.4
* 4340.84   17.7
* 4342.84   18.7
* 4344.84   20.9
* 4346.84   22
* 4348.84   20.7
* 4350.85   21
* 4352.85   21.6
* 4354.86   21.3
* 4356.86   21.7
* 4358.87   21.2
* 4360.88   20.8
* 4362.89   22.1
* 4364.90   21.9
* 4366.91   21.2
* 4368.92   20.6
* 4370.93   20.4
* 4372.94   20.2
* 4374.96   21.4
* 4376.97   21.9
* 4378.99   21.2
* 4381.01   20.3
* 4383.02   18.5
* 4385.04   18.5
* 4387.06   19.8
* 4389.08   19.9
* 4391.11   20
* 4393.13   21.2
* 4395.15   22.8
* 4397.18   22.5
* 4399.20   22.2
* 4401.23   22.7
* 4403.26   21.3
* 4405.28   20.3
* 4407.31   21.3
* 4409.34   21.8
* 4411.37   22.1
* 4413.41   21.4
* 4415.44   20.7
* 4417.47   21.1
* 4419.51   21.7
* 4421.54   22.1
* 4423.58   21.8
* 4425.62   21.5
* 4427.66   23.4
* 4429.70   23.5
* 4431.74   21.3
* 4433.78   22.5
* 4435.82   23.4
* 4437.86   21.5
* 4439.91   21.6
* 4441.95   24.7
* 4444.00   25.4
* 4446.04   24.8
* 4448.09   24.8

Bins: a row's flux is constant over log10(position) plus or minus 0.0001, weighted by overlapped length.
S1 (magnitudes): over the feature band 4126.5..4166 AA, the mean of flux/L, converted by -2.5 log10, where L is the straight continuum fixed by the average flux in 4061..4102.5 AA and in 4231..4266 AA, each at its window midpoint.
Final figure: 0.047 mag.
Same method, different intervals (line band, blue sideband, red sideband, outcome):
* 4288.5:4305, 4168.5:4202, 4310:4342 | 0.24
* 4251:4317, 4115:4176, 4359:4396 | 0.12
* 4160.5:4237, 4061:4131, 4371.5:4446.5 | 0.09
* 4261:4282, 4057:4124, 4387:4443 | 0.07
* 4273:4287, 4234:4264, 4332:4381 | 0.11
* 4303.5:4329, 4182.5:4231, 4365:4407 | 0.10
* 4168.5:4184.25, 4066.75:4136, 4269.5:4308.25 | 0.04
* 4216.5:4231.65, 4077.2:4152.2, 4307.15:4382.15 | 0.08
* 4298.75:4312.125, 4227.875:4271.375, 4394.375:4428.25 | 0.36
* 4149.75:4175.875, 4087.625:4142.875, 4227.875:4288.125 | 0.04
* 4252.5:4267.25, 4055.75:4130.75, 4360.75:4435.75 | 0.00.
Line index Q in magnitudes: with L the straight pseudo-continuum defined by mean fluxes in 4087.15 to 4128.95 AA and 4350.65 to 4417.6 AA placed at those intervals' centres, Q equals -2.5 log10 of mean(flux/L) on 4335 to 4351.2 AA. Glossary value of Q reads 0.03 mag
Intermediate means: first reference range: 17.6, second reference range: 21.1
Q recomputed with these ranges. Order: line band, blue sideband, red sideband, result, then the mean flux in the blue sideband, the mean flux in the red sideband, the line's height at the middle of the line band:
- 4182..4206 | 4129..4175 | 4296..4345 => 0.03 mag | 17.7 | 18.3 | 17.9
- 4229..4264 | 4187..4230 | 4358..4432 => -0.04 mag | 17.6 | 21.3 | 18.4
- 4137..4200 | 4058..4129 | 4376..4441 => 0.06 mag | 17.6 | 21.4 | 18.5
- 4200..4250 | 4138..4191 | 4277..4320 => -0.06 mag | 17.4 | 16.8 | 17.2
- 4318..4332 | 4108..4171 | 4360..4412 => -0.02 mag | 17.7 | 21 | 20.2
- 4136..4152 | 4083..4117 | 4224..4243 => 0.00 mag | 17.9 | 17.9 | 17.9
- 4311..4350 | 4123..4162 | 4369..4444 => 0.01 mag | 17.4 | 21.5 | 20.3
